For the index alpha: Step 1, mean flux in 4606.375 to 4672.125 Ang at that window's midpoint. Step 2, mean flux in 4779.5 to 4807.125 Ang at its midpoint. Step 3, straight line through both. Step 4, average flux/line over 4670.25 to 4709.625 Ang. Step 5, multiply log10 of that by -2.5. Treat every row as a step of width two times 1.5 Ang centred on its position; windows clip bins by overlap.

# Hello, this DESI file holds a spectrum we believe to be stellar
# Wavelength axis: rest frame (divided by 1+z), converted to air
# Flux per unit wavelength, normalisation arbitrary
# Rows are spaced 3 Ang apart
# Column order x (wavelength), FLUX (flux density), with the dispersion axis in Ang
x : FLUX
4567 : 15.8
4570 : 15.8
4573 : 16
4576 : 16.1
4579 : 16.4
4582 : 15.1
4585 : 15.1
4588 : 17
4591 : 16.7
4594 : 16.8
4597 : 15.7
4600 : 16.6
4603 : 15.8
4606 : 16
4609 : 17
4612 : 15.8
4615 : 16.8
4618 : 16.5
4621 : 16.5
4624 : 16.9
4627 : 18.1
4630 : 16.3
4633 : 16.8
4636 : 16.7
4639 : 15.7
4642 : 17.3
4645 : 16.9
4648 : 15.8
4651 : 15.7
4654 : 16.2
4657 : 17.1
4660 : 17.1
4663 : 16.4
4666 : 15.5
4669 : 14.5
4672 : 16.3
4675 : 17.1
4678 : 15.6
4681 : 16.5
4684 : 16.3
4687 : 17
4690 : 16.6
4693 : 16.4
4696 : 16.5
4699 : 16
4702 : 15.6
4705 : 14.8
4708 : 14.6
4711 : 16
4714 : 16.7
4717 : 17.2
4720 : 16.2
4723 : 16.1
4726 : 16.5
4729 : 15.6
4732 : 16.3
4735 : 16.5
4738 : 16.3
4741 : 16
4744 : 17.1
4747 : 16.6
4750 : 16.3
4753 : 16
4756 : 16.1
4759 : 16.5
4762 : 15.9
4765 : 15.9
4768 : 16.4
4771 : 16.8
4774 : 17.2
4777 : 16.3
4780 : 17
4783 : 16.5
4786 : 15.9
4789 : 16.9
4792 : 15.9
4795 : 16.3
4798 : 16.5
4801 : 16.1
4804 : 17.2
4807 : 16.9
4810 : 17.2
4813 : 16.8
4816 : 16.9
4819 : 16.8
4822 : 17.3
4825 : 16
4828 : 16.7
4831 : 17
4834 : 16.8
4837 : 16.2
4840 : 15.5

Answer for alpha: 0.02 mag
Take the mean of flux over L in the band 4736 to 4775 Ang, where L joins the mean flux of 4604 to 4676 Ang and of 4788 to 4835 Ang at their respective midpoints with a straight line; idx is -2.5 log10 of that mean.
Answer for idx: 0.02 mag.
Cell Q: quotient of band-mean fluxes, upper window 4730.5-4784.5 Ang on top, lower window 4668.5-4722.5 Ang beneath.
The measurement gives 1.02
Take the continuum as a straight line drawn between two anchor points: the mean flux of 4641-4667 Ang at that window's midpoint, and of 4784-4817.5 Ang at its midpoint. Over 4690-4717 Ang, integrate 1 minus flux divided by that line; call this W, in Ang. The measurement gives 0.9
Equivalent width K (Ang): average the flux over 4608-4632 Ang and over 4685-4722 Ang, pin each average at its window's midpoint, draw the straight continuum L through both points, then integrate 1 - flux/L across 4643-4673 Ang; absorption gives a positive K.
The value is 0.5 Ang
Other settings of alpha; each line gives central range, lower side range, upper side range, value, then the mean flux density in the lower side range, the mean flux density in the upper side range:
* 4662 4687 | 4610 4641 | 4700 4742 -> 0.016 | 16.6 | 16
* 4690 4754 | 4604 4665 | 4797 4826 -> 0.033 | 16.6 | 16.8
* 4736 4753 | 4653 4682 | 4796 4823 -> 0.009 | 16.2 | 16.8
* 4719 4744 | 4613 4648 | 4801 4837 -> 0.035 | 16.7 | 16.8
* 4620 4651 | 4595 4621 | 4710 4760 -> -0.023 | 16.3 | 16.4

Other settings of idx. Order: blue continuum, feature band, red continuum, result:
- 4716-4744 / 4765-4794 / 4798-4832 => 0.01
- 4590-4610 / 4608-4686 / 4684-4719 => -0.01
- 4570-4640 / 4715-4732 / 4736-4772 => 0.00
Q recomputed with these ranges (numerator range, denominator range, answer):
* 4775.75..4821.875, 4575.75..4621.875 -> 1.02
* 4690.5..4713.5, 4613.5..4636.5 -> 0.94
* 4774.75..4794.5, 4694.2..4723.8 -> 1.03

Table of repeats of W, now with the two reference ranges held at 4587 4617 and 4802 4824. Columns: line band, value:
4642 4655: 0.2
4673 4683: 0.1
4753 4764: 0.5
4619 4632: -0.4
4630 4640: 0.0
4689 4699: 0.1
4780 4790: 0.2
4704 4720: 0.7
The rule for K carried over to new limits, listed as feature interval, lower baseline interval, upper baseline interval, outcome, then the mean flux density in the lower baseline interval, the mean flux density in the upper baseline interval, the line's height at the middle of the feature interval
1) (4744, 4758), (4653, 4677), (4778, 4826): 0.13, 16.3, 16.6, 16.5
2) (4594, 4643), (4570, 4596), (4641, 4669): -0.94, 16.1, 16.3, 16.2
